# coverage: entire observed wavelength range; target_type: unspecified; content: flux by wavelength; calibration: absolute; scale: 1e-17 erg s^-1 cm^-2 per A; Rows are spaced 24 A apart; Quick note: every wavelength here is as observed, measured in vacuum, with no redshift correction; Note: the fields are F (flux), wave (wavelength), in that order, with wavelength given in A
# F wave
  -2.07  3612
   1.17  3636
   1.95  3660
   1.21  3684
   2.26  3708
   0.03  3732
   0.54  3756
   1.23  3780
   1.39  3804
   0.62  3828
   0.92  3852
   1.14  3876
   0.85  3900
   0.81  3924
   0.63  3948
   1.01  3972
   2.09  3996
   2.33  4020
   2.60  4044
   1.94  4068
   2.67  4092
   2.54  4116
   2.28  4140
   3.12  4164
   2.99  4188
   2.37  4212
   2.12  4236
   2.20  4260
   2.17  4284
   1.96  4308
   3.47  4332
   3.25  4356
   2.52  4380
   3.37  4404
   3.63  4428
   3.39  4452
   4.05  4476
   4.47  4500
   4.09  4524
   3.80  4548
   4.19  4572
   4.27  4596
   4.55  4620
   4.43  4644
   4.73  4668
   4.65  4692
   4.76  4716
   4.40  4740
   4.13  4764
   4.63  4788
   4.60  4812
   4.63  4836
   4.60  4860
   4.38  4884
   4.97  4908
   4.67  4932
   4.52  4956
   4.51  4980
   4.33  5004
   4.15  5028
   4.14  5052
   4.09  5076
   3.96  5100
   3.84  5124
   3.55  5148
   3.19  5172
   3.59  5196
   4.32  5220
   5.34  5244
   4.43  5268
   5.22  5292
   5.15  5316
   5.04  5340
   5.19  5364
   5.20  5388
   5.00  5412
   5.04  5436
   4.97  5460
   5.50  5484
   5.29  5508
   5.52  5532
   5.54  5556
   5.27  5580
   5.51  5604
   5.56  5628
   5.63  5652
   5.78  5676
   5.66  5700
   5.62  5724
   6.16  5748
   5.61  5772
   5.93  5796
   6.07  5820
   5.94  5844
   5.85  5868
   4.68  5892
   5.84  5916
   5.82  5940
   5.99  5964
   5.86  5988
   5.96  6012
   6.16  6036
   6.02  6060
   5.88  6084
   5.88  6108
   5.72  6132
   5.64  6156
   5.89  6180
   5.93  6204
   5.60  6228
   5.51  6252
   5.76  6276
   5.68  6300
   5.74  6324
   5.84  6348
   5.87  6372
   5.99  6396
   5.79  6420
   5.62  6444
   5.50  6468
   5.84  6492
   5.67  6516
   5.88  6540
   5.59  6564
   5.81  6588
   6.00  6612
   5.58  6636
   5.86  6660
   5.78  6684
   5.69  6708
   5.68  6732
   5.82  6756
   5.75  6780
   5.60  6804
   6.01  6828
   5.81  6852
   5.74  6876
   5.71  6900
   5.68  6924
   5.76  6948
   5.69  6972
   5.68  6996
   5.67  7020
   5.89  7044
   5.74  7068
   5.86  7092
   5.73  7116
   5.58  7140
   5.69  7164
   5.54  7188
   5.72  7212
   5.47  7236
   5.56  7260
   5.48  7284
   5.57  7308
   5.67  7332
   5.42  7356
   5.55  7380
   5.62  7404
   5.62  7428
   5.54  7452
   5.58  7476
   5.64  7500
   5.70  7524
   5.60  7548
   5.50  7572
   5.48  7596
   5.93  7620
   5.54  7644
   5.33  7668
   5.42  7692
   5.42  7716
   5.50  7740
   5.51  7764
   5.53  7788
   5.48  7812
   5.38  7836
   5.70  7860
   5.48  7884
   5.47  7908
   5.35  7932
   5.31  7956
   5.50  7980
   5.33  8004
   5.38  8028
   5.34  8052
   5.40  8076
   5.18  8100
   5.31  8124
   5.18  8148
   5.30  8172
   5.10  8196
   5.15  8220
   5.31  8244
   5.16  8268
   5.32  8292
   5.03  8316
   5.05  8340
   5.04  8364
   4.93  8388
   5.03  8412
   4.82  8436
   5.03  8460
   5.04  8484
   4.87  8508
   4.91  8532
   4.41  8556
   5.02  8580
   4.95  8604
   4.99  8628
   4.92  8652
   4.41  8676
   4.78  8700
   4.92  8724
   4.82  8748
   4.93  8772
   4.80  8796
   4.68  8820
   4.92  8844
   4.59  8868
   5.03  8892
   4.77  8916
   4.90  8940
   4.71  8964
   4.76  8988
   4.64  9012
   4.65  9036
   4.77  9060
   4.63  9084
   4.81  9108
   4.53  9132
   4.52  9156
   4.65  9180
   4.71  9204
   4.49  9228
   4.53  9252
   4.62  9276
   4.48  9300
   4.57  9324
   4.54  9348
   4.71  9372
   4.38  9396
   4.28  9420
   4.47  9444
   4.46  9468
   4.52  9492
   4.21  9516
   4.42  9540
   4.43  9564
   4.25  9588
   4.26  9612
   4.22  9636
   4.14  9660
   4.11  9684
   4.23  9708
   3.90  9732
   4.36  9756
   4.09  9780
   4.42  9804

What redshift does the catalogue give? 0.00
